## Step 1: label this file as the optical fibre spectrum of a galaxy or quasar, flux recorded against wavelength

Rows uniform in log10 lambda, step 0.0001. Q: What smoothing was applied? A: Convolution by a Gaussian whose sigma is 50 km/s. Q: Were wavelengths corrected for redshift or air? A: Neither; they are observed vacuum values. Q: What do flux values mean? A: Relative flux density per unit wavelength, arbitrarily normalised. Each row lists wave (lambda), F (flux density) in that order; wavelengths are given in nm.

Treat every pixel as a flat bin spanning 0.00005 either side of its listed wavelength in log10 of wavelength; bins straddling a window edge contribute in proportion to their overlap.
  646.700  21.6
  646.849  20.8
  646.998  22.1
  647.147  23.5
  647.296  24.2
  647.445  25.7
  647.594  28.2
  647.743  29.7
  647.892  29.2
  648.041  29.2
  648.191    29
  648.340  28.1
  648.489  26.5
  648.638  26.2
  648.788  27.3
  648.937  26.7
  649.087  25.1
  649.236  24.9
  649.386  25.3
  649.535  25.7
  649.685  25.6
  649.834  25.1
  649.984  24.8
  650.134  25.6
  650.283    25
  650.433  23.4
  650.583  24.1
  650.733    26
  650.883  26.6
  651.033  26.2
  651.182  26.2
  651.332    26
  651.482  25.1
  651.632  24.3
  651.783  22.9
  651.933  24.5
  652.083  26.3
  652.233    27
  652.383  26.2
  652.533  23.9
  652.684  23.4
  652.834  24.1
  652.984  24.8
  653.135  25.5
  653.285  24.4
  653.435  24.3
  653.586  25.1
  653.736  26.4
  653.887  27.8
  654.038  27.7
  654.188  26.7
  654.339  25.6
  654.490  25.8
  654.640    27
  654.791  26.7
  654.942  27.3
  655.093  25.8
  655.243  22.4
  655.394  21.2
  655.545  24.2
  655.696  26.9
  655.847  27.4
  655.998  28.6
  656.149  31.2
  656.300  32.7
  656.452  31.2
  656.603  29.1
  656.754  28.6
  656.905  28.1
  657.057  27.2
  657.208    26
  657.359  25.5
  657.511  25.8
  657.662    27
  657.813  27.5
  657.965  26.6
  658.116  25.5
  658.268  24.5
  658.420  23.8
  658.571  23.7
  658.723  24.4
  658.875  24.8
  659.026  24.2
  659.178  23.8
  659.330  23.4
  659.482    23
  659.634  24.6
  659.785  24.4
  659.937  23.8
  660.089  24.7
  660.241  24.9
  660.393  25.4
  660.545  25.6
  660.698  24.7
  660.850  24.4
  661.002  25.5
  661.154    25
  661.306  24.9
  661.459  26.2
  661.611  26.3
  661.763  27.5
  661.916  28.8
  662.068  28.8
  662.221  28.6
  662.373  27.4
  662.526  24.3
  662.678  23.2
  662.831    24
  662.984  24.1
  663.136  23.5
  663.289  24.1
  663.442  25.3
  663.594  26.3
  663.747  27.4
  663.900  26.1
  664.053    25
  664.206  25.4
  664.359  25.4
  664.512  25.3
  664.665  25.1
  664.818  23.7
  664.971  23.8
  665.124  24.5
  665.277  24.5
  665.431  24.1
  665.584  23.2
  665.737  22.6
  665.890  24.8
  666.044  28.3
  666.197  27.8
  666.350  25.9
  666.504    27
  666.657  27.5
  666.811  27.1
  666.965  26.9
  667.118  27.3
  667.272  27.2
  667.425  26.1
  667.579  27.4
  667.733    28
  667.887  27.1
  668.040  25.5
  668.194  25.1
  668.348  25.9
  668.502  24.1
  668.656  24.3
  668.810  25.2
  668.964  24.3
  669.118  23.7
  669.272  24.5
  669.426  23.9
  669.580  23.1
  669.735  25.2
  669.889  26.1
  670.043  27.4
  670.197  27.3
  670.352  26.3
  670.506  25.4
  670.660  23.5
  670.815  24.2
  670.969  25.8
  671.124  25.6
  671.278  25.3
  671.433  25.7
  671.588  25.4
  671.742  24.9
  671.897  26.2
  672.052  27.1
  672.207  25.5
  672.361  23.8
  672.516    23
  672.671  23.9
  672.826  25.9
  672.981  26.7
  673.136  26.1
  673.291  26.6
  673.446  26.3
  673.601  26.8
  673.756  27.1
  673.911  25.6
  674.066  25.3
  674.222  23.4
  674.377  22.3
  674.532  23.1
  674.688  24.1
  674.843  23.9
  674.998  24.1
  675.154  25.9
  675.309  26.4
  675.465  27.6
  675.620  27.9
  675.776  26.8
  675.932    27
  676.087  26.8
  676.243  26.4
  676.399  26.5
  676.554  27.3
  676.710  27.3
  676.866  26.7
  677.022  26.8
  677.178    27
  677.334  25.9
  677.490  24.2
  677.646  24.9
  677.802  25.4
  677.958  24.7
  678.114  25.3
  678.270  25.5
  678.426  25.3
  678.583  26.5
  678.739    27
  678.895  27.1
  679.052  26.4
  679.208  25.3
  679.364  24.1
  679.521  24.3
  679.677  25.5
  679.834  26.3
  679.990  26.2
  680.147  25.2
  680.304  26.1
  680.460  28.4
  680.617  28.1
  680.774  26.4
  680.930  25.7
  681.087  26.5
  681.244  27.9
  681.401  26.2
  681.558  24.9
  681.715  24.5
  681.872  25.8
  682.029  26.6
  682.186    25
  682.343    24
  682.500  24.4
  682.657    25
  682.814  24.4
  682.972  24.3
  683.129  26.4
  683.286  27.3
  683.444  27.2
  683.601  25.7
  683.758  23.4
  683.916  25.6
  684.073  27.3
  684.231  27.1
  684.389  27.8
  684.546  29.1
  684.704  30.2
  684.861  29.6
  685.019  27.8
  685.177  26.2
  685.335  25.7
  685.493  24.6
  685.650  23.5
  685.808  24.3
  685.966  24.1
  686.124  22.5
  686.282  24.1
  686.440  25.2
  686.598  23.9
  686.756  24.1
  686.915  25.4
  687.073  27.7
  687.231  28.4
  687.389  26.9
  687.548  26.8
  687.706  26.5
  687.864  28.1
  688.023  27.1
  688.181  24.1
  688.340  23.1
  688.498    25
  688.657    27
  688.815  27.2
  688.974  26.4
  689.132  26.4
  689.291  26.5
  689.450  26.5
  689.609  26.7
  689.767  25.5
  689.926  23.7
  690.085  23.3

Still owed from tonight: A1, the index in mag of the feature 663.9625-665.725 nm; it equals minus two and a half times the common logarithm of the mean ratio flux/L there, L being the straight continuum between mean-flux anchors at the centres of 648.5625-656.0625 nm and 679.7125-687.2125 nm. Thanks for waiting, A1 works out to 0.051 mag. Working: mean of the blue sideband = 25.5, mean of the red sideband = 25.9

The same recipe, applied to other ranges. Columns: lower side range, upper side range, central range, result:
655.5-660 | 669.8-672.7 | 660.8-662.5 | -0.03 mag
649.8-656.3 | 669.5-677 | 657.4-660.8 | 0.04 mag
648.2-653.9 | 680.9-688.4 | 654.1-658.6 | -0.05 mag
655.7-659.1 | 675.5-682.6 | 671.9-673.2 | 0.04 mag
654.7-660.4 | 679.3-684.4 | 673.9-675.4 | 0.06 mag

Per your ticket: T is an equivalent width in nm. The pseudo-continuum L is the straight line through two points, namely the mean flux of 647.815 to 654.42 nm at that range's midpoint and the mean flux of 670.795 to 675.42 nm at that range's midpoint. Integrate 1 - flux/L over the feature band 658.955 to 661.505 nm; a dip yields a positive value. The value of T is 0.09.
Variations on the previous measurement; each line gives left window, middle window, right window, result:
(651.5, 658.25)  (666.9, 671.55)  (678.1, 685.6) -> 0.11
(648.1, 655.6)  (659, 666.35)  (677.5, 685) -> 0.16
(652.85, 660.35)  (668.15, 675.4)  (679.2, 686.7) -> 0.21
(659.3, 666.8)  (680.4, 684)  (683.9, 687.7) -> 0.03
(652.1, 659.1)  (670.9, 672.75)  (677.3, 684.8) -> 0.06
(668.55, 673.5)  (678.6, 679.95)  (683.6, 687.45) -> -0.01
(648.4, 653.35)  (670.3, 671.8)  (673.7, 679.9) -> 0.03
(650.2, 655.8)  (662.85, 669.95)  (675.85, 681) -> 0.10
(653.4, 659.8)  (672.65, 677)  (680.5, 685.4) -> 0.07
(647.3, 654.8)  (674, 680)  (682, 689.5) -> 0.05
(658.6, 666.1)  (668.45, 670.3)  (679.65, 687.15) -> 0.03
